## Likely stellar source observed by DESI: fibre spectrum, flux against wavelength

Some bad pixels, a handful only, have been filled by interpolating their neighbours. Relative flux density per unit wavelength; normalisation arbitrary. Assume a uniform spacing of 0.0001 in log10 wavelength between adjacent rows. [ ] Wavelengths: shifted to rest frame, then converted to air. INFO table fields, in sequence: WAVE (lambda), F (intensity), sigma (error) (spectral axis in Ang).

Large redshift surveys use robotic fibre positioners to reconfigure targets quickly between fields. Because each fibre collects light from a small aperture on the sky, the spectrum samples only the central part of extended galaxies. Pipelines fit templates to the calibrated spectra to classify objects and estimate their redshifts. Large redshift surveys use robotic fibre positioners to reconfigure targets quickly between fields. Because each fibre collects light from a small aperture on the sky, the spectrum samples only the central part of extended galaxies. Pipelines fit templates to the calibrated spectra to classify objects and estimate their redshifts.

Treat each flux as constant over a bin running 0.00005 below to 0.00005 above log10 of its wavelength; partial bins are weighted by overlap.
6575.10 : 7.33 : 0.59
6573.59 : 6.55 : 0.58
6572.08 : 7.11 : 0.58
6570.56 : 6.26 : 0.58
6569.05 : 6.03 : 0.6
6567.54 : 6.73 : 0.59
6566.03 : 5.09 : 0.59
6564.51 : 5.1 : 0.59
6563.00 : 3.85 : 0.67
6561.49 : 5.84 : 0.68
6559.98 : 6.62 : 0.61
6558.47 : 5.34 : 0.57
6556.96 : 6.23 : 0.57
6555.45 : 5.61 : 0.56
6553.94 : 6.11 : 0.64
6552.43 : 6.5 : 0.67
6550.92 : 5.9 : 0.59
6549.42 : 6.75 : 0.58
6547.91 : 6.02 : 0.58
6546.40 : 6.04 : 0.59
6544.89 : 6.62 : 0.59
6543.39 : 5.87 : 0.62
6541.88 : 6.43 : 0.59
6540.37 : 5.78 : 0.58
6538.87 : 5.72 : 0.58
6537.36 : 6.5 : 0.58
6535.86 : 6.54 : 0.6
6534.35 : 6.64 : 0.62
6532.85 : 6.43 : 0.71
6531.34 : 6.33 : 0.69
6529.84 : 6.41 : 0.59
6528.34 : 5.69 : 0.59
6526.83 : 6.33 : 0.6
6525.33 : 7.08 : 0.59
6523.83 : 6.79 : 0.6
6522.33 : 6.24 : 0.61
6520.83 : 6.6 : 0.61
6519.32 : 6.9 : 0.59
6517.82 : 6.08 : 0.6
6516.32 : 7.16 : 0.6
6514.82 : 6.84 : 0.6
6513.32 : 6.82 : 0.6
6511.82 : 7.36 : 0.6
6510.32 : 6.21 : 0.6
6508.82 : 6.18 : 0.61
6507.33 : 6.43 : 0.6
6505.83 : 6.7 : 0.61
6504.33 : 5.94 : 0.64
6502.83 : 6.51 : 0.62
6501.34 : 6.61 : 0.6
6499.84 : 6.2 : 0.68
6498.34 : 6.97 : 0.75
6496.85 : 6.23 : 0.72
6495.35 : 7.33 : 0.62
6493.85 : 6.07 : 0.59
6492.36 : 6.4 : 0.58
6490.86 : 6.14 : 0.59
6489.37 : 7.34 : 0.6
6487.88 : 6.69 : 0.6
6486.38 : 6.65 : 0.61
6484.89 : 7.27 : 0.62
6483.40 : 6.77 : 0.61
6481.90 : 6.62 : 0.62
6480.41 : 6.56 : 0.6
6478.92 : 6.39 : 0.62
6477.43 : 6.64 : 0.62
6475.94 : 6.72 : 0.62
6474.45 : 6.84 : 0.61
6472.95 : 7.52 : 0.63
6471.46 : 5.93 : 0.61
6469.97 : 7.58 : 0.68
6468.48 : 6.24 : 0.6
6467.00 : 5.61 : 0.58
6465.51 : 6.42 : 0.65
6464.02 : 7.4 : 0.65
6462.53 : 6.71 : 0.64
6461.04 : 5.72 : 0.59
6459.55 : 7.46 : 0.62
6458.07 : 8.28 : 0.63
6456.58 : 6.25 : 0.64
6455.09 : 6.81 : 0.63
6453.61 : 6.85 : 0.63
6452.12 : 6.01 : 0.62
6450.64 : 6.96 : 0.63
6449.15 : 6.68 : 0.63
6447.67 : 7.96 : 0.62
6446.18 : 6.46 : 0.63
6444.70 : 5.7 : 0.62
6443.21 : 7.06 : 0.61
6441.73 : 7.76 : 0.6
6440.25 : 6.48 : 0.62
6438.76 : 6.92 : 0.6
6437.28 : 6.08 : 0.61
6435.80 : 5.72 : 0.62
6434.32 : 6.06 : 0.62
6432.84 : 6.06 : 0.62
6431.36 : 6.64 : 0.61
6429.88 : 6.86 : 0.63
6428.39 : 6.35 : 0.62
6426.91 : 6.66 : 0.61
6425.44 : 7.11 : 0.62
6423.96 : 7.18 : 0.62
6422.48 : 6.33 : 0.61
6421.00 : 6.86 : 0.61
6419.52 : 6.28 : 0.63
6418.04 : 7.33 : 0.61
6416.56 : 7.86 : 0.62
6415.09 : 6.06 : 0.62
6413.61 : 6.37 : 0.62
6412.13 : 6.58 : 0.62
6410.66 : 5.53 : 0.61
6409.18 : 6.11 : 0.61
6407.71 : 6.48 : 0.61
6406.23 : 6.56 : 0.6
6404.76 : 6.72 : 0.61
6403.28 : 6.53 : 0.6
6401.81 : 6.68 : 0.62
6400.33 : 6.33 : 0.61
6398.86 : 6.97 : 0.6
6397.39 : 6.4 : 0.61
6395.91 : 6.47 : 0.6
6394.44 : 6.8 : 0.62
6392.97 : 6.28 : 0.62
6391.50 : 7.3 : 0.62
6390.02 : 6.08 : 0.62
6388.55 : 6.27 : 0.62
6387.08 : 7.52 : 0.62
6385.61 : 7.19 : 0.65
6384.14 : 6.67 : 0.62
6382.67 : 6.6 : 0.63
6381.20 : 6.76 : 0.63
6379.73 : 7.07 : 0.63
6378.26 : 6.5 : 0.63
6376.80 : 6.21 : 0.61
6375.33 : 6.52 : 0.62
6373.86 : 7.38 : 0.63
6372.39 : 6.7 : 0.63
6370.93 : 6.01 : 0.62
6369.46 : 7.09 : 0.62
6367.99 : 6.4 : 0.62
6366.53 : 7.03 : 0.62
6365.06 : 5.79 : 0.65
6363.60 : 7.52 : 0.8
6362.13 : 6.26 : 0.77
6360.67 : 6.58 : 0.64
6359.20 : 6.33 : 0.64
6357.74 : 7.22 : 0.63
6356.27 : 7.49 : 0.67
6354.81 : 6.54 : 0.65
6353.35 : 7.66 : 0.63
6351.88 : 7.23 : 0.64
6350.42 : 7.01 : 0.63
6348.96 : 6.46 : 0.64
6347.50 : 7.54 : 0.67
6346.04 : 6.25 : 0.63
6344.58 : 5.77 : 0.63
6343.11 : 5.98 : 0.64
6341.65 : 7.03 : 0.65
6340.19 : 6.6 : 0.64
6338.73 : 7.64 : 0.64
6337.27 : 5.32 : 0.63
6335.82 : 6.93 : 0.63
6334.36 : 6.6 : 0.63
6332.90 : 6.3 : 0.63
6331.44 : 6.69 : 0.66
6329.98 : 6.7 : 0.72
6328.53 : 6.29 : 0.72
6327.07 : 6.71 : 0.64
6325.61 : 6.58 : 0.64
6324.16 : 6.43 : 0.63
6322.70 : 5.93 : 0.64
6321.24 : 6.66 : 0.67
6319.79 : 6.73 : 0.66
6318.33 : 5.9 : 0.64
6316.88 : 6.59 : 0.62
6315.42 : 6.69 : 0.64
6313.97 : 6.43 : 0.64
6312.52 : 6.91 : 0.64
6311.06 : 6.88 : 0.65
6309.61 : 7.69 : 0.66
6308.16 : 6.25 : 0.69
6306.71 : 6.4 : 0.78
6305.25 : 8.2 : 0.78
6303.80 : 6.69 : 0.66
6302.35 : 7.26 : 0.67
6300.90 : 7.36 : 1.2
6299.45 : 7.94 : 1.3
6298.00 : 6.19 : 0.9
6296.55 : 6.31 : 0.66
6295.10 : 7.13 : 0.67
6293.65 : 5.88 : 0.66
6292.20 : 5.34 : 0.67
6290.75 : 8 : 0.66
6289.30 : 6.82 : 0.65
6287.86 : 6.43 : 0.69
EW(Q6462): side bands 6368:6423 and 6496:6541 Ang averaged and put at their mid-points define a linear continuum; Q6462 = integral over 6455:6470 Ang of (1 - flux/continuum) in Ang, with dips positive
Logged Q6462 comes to -0.42 Ang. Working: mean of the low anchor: 6.63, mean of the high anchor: 6.48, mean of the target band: 6.73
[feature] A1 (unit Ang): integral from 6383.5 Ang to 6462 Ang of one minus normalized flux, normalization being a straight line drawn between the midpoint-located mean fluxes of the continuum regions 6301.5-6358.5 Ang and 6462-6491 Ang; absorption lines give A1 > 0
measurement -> 0.75 Ang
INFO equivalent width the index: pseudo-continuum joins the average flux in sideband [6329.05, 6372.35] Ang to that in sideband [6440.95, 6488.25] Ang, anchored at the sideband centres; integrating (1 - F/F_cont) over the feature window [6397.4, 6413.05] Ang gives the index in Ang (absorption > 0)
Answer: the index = 0.7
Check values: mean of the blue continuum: 6.69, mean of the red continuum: 6.77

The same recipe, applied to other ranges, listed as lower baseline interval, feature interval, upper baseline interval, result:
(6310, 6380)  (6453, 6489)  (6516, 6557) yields -1.8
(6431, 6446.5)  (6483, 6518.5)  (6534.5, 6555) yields -1.7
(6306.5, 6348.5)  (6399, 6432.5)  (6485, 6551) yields -0.4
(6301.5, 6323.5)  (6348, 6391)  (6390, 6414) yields -1.2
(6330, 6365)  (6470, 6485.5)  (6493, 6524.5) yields -0.4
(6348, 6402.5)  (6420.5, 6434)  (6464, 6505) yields 0.1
